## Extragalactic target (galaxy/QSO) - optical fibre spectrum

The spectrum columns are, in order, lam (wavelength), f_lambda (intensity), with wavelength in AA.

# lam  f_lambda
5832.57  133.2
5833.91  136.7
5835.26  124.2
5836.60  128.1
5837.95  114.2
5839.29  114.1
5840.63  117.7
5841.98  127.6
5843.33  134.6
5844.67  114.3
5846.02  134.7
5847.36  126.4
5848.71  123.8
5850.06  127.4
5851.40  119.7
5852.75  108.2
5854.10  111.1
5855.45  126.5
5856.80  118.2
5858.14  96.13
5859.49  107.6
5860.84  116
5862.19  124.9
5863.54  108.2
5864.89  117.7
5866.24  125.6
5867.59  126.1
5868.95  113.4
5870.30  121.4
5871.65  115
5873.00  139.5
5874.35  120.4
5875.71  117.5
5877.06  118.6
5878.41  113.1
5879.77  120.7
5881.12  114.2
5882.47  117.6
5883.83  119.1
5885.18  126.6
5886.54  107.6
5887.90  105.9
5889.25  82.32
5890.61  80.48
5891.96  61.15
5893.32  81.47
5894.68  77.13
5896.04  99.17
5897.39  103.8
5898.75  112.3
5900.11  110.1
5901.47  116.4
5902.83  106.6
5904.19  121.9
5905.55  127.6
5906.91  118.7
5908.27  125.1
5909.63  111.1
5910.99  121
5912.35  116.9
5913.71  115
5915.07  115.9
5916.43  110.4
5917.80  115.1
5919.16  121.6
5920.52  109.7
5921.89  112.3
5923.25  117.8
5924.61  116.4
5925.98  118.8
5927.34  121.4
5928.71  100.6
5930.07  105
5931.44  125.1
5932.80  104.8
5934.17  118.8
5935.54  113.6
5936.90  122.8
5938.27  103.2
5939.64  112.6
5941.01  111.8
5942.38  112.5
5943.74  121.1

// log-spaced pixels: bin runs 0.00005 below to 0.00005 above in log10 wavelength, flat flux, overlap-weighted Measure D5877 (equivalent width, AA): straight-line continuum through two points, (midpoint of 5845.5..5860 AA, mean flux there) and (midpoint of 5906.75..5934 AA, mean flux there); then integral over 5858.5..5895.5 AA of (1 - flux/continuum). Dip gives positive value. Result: 2.20 AA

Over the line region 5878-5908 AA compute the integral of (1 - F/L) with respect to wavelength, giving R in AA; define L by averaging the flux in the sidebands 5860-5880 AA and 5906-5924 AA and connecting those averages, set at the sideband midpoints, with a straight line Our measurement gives 3.09 AA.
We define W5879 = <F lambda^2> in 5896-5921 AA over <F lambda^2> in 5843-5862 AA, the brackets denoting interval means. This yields 0.99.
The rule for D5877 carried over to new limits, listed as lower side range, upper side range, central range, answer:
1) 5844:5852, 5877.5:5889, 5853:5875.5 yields 0.4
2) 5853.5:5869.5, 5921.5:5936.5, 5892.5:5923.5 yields 0.9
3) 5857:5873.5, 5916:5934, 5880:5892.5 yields 1.4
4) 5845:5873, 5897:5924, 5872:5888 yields -0.2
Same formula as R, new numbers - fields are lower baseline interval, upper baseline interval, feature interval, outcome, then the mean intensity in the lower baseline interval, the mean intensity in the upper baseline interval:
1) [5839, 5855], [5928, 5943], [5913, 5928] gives -0.3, 122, 112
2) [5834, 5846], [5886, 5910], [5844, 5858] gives -0.1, 123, 103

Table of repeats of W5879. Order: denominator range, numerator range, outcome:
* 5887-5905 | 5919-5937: 1.19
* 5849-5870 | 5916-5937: 1.00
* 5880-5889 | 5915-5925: 1.02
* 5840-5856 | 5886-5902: 0.78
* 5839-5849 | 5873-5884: 0.97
